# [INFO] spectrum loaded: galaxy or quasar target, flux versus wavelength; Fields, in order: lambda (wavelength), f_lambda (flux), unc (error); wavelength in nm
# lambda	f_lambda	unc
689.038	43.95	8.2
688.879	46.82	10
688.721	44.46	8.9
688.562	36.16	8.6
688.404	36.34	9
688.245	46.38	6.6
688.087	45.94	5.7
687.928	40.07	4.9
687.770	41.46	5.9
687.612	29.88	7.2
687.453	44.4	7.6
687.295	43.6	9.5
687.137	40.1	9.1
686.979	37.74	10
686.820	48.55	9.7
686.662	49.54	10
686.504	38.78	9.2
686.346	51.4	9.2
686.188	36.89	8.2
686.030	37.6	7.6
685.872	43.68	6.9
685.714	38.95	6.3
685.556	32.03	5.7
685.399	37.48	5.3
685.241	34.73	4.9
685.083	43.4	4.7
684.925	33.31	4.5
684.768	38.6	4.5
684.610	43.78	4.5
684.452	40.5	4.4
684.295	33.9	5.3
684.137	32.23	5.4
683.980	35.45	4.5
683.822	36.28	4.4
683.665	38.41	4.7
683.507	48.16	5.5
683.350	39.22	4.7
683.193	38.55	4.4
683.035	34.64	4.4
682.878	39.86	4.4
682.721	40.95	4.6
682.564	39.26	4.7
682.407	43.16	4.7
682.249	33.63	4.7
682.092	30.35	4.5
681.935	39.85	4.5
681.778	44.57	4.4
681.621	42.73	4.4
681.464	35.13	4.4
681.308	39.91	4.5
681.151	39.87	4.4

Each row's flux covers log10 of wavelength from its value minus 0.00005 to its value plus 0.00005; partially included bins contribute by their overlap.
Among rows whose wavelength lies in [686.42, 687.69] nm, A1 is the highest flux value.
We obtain 49.54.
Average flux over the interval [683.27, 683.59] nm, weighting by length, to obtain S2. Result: 43.6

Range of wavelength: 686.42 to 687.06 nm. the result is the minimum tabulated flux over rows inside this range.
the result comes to 37.74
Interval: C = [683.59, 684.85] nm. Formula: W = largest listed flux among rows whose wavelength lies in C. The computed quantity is 43.78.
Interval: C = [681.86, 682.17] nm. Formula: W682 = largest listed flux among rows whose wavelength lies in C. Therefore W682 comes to 39.85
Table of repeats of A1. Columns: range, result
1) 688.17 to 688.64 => 46.38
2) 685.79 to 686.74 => 51.4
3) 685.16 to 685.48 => 37.48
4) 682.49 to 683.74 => 48.16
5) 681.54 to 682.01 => 44.57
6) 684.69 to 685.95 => 43.68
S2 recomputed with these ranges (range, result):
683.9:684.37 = 33.8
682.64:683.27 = 38.5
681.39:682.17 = 38.5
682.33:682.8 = 41.2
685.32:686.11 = 38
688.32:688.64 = 36.4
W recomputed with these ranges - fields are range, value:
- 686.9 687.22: 40.1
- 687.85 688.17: 45.94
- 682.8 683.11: 39.86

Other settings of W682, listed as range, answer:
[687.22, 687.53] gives 44.4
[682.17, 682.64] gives 43.16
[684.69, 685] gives 38.6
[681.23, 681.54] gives 39.91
